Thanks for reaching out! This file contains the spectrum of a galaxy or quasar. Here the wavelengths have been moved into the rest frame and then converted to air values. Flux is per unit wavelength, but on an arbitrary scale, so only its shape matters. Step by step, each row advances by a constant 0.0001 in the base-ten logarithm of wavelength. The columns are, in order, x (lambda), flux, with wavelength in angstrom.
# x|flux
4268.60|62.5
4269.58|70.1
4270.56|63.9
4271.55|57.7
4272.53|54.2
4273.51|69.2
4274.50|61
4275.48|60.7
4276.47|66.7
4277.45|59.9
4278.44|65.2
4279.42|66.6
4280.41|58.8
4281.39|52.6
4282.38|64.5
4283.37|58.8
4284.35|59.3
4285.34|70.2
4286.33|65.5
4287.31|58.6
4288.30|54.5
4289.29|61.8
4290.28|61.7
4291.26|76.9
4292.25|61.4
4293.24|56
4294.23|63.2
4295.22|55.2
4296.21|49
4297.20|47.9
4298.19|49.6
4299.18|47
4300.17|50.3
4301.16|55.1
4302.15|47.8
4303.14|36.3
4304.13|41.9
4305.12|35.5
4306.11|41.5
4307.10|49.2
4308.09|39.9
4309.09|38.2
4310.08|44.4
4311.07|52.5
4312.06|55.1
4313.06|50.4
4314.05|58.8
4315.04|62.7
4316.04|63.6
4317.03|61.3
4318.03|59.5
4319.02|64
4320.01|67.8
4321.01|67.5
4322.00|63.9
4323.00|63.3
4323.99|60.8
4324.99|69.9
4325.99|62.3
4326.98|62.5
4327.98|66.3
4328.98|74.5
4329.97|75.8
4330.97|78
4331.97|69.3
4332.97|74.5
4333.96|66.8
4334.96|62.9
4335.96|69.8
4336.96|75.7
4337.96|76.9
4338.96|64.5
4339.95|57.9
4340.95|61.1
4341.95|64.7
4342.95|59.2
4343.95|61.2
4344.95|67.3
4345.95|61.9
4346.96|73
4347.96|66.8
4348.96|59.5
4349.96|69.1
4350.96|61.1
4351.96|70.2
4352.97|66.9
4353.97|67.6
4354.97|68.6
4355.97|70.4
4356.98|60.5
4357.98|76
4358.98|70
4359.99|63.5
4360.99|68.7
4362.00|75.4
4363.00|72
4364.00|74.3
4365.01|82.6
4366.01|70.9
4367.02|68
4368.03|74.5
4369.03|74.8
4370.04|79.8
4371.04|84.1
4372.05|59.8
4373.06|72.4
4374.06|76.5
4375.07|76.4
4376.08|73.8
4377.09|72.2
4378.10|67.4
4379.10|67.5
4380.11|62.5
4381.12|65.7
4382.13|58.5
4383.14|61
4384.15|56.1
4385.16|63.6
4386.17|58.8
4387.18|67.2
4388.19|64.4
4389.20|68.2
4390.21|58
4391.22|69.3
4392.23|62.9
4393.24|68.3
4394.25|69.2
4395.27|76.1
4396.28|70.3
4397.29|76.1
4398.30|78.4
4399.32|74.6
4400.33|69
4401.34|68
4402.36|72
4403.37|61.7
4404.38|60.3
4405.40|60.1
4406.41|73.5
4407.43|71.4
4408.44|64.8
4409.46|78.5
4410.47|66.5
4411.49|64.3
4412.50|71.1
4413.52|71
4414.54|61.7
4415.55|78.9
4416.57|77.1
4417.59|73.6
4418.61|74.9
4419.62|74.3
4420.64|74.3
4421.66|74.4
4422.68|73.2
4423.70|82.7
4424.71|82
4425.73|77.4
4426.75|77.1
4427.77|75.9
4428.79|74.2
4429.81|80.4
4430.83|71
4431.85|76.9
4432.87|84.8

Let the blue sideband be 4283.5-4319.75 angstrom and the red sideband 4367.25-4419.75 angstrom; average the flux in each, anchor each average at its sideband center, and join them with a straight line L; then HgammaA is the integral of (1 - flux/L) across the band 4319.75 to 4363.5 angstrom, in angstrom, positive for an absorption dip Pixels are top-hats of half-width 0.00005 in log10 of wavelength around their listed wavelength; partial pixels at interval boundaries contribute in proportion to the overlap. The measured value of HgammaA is -4.8 angstrom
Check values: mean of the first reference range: 54.2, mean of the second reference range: 69.2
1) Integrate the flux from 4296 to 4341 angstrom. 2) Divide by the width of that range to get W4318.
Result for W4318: 58.6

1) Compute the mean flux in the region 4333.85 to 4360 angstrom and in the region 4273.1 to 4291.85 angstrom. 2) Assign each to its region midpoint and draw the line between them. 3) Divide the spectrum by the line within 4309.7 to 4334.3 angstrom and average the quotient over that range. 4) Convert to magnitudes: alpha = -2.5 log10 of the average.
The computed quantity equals 0.019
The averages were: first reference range 62.7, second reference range 66.4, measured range 63.9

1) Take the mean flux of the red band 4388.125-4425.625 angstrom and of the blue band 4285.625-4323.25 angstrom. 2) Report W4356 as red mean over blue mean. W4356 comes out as 1.3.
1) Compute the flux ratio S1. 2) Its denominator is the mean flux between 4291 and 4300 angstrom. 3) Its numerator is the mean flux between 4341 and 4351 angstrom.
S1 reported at 1.16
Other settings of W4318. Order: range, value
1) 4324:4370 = 68.6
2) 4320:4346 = 67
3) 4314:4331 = 65.5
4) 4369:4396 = 67.8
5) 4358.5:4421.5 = 69.7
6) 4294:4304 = 49.5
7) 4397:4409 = 69.1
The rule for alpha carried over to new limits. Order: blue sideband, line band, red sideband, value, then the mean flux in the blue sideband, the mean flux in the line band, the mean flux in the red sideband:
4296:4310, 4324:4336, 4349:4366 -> -0.21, 44.8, 69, 69.6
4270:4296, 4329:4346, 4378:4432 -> -0.04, 61.6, 67.9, 69.9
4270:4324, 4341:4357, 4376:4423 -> -0.05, 56.9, 65.5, 68.5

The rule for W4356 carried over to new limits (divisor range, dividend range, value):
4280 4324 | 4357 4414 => 1.25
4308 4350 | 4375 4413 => 1.06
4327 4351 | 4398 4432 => 1.07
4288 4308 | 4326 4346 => 1.30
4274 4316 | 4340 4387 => 1.23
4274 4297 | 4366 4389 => 1.12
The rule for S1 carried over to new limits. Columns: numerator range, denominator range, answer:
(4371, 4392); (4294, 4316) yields 1.36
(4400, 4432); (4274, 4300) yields 1.21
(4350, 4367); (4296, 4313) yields 1.52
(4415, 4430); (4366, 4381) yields 1.07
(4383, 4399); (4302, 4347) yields 1.11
